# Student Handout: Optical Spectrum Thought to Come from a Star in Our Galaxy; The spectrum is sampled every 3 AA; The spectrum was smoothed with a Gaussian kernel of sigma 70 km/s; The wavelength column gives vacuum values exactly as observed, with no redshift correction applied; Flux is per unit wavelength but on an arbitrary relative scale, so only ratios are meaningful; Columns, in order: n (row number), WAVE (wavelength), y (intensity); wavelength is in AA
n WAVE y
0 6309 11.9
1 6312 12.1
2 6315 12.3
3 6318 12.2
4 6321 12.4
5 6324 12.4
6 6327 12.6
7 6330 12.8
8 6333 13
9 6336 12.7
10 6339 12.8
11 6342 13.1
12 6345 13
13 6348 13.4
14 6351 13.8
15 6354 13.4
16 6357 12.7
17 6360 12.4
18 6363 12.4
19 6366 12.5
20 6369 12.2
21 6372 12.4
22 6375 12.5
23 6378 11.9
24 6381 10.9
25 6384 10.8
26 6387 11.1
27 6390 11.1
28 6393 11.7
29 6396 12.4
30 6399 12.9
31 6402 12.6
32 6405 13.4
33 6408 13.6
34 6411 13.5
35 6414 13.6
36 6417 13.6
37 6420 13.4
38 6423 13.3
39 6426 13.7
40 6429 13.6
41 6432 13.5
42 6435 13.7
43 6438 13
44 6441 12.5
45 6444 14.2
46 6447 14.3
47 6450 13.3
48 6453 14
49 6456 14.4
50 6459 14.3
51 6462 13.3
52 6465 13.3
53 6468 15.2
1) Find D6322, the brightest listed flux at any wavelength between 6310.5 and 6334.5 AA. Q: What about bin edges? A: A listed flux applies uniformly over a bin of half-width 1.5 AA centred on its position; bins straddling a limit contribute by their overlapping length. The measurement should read 13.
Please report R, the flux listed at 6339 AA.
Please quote 12.8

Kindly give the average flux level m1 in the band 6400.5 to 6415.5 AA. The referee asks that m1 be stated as 13.3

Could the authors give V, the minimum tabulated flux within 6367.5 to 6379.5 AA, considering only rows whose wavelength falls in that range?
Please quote 11.9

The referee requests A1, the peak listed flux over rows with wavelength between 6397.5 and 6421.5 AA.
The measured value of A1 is 13.6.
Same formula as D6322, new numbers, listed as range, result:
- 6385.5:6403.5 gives 12.9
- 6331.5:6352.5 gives 13.8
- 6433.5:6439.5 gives 13.7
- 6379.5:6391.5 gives 11.1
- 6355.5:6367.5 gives 12.7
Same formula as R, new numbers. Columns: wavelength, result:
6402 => 12.6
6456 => 14.4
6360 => 12.4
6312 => 12.1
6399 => 12.9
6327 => 12.6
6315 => 12.3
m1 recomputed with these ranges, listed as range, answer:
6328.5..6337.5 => 12.8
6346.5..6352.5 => 13.6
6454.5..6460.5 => 14.4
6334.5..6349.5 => 13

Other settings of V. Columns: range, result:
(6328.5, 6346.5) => 12.7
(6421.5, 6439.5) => 13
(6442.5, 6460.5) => 13.3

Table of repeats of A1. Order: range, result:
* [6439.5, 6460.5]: 14.4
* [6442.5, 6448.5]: 14.3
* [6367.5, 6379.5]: 12.5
